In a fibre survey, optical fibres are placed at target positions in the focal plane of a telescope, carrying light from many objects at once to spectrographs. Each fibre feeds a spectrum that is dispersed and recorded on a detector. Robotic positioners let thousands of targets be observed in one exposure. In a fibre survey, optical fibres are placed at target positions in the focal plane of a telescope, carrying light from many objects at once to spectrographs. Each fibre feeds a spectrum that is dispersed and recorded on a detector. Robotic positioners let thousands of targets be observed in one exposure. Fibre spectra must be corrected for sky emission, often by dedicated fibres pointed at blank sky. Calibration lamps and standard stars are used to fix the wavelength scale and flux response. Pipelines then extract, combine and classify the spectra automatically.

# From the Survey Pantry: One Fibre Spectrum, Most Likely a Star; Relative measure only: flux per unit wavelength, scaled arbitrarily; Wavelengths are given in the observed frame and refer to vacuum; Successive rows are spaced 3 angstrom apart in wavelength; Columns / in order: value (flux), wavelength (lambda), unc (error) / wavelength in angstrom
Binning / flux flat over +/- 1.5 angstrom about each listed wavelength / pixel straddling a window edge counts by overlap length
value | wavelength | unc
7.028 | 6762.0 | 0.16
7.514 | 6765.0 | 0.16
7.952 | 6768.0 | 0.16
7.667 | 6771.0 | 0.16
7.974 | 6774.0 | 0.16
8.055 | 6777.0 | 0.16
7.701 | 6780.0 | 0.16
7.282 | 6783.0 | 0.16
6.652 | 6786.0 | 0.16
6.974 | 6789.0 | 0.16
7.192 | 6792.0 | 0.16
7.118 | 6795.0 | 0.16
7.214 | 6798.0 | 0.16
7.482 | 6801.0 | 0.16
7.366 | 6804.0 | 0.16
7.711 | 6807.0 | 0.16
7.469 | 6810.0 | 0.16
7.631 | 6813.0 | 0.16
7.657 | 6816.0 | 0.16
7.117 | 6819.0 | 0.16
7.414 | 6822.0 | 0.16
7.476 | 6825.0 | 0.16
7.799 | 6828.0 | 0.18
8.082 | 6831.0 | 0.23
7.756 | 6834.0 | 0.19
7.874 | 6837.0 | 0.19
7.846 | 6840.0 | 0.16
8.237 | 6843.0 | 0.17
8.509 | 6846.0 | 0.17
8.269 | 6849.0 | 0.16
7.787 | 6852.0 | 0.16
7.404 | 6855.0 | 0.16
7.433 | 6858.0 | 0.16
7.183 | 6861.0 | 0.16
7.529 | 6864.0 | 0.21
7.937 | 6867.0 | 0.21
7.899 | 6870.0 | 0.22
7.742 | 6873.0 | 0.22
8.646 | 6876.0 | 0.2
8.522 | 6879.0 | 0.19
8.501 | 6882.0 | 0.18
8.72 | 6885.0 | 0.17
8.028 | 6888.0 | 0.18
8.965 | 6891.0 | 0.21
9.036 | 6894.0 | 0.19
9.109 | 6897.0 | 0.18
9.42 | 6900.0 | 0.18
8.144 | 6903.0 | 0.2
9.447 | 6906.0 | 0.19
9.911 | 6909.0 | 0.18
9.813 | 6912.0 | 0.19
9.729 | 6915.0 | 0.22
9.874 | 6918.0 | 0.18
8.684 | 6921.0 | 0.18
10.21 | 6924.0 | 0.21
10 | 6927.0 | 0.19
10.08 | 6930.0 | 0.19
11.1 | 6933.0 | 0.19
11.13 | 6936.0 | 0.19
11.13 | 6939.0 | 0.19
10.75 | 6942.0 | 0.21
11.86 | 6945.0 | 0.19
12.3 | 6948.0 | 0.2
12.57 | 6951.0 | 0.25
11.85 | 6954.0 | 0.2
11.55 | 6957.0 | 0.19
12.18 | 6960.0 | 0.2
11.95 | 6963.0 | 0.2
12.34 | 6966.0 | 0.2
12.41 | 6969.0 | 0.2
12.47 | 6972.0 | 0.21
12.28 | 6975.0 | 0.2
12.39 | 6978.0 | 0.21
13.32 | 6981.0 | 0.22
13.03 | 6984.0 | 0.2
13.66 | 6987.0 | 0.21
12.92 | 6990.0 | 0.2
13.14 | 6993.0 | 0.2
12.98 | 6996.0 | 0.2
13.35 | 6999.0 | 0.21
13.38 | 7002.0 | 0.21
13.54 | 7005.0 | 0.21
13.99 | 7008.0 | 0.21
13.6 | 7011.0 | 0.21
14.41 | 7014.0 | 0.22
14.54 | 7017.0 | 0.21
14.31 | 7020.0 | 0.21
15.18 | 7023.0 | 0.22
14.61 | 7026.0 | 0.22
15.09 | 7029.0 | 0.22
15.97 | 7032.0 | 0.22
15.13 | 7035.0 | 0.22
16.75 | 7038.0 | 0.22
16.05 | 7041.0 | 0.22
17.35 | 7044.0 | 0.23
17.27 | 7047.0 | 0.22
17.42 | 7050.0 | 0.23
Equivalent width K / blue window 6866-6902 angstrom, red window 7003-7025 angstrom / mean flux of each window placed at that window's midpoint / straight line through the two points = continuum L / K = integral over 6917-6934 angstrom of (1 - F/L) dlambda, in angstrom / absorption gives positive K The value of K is 0.66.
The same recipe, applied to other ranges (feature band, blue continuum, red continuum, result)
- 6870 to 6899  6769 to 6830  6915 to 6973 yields 3.35 angstrom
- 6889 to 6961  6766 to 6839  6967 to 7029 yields 6.15 angstrom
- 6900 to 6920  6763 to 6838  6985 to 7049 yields 2.99 angstrom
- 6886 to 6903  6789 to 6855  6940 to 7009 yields 1.98 angstrom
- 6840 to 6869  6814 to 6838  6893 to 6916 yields 1.51 angstrom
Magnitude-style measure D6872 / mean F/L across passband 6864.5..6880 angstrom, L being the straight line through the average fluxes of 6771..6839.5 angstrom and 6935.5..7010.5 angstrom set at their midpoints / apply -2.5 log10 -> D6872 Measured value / 0.18 mag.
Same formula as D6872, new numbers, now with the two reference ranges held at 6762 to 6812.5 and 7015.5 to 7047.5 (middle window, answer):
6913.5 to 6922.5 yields 0.24 mag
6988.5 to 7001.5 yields 0.10 mag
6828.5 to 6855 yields 0.16 mag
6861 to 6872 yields 0.29 mag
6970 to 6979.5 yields 0.11 mag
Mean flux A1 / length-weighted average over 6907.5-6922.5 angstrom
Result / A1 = 9.6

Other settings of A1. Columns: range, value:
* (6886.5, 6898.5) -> 8.78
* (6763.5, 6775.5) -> 7.78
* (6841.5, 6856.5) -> 8.04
